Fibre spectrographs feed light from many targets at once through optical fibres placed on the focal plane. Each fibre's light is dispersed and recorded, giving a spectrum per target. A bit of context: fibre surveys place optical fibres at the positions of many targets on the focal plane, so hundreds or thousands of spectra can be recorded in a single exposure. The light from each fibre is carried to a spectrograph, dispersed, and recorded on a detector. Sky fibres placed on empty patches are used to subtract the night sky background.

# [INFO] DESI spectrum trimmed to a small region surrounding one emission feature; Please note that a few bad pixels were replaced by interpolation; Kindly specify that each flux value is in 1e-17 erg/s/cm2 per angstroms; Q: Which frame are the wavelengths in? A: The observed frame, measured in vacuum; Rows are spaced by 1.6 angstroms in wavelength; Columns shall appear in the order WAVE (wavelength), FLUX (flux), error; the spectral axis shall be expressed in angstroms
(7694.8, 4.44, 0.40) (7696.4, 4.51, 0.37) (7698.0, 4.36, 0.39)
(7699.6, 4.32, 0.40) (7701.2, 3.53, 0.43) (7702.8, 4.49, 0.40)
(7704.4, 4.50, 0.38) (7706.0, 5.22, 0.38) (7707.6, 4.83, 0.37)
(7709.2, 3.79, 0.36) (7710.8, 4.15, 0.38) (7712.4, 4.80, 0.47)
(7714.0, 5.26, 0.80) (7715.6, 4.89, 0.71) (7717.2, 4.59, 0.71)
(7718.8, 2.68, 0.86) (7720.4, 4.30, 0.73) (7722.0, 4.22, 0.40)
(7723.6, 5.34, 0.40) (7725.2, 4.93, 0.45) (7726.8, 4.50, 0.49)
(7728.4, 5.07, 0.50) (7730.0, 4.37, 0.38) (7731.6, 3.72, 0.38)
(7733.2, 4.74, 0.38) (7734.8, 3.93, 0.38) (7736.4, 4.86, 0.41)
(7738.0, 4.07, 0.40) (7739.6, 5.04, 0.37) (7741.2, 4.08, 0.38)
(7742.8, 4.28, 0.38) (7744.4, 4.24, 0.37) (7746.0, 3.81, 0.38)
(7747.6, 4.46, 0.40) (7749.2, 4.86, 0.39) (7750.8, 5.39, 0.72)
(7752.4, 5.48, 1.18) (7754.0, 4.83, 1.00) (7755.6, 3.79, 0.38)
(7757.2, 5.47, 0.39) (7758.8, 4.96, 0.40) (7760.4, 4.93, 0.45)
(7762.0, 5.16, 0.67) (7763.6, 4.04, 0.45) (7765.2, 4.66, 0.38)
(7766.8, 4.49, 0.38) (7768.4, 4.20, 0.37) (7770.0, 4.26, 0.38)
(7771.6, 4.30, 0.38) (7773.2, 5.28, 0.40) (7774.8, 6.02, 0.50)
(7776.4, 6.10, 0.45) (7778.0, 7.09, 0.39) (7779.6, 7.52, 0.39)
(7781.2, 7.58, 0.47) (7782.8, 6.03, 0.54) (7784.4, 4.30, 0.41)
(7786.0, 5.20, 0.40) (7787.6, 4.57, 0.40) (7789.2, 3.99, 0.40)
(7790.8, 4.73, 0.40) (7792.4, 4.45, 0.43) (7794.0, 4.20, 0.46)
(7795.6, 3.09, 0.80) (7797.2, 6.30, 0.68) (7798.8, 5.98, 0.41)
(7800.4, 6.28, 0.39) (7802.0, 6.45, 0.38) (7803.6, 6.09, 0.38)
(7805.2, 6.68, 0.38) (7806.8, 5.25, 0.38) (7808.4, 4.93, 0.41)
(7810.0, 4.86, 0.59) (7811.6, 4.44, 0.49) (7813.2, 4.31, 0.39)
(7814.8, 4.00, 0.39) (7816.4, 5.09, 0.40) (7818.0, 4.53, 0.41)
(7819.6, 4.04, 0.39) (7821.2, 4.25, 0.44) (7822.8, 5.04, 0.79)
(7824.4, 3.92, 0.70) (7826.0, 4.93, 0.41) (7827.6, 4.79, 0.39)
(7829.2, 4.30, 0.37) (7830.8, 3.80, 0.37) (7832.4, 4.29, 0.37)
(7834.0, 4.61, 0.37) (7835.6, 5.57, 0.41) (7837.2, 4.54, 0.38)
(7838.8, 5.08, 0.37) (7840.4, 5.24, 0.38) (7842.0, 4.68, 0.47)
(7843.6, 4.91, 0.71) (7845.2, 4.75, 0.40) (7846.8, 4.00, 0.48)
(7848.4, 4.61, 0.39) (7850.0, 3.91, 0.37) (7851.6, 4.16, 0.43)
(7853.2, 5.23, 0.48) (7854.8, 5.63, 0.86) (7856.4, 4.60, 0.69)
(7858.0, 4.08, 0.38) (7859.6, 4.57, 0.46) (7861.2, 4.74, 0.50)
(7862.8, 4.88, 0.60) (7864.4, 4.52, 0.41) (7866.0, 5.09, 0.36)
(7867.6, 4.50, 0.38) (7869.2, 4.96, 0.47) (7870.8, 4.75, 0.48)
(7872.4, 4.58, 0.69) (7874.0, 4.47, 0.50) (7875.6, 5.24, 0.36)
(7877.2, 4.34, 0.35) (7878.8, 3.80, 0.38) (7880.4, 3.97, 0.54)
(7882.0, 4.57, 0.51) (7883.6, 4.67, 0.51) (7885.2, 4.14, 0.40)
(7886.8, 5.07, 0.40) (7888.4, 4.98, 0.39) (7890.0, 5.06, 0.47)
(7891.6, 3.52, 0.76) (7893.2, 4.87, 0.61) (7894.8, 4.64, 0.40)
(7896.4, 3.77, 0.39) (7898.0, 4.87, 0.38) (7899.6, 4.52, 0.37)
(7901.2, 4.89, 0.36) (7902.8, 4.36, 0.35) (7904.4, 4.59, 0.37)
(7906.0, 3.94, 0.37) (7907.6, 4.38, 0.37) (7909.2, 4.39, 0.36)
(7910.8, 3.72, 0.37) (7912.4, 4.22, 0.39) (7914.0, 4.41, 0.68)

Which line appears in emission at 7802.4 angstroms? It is [N II]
